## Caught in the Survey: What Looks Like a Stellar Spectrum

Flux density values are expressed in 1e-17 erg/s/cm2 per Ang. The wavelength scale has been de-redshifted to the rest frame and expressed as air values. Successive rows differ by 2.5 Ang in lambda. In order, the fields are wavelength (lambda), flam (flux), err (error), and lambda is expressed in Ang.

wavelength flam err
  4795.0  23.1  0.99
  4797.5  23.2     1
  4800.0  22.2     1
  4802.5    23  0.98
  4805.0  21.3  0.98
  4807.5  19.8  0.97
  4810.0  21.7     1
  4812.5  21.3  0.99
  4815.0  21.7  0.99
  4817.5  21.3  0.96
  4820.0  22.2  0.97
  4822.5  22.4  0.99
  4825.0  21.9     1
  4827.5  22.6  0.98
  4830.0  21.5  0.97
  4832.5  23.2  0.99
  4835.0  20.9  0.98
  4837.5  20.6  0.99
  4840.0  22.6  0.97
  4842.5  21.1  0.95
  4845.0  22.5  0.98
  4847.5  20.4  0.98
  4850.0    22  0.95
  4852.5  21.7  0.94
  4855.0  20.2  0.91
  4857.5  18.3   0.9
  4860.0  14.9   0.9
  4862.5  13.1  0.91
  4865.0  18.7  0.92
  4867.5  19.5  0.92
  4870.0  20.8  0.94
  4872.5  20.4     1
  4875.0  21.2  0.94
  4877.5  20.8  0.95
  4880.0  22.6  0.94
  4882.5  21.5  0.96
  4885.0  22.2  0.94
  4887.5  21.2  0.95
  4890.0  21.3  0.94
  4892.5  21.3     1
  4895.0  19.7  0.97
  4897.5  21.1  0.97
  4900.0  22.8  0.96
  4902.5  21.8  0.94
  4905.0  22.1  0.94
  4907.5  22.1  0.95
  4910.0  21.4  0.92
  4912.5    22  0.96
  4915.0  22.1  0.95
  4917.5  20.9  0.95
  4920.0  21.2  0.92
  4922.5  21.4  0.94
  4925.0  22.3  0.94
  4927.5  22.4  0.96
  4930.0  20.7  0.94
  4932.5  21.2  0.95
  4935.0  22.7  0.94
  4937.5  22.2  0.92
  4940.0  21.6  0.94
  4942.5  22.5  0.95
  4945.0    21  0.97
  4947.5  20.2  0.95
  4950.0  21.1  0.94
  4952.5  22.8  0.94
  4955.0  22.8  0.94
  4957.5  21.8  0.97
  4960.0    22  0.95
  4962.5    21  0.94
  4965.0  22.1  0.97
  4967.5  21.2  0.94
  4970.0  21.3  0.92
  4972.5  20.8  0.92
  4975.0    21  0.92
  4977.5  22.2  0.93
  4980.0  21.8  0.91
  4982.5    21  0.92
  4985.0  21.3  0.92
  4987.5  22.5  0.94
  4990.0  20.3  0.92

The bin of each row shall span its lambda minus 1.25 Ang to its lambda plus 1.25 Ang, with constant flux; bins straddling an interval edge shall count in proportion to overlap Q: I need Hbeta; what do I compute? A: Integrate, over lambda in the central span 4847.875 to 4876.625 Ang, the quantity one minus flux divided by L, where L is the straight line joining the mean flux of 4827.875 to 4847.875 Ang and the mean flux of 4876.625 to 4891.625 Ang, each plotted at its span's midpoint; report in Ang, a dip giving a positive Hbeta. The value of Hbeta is 3.2 Ang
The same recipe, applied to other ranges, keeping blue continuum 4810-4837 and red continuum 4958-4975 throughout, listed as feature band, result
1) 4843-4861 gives 1.36 Ang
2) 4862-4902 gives 1.82 Ang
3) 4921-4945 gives -0.38 Ang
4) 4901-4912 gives -0.15 Ang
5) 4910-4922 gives 0.02 Ang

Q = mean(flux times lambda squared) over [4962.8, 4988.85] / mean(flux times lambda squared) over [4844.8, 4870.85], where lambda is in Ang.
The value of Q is 1.18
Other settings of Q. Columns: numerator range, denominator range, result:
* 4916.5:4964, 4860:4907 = 1.08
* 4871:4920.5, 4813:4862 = 1.05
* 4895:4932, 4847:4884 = 1.12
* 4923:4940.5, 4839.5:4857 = 1.06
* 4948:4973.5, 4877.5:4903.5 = 1.04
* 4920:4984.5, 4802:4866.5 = 1.09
